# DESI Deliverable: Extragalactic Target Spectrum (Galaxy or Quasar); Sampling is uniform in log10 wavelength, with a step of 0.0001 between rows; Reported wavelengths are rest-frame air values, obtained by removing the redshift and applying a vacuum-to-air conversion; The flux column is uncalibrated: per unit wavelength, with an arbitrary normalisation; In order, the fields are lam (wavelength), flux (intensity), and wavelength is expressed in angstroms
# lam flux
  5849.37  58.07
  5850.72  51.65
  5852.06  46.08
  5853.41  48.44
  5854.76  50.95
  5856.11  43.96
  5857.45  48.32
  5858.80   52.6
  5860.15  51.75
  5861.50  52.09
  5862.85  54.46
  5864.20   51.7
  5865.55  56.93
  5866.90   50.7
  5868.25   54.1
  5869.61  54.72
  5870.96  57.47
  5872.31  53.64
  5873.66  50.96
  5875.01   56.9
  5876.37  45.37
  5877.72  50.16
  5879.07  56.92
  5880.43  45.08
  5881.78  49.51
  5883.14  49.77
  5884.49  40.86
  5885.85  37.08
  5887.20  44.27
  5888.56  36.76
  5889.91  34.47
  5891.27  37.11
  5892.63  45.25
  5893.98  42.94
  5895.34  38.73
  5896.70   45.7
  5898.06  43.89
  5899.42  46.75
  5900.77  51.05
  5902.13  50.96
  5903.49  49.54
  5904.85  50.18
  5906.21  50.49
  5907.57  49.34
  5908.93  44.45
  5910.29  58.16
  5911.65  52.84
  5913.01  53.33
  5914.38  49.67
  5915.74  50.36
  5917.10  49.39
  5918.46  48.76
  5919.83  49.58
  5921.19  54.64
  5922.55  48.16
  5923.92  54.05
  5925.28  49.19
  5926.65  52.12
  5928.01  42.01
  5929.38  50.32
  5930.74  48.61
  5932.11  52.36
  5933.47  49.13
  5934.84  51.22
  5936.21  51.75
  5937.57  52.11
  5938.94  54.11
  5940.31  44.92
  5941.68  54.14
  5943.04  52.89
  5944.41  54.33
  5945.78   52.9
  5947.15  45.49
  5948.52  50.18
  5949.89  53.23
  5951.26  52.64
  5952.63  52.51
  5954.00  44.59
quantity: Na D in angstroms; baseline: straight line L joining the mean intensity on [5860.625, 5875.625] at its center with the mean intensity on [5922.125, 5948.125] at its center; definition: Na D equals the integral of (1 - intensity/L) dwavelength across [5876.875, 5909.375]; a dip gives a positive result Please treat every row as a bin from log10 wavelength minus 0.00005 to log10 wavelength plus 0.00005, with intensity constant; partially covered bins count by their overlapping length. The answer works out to 4.4 angstroms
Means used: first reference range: 53.9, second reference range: 50.5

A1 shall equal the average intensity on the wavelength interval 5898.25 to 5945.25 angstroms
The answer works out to 50.6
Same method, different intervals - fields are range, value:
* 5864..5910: 47.8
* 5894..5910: 47.4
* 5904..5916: 51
